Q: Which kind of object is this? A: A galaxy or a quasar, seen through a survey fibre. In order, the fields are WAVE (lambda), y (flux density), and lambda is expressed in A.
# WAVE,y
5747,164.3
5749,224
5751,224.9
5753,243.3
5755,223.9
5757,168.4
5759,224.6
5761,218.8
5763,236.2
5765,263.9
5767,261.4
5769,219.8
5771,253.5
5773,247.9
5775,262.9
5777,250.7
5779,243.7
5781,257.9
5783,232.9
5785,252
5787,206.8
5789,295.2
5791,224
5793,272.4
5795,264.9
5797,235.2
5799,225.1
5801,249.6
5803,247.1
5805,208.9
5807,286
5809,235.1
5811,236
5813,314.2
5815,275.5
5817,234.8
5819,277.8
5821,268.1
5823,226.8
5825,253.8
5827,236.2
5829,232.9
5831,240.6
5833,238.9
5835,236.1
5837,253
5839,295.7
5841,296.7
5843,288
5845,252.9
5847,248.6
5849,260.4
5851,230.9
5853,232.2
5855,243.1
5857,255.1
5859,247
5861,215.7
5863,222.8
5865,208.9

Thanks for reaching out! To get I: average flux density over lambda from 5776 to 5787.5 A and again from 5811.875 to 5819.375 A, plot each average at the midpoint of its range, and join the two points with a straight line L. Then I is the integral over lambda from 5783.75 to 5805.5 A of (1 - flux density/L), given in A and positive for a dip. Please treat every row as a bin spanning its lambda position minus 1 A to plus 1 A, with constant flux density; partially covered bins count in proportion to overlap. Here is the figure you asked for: 0.8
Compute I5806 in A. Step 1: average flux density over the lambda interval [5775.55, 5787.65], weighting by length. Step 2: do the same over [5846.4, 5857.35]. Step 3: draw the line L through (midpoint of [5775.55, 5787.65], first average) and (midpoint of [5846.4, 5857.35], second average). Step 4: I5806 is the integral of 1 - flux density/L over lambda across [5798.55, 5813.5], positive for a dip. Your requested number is -0.4 A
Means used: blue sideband 242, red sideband 244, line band 249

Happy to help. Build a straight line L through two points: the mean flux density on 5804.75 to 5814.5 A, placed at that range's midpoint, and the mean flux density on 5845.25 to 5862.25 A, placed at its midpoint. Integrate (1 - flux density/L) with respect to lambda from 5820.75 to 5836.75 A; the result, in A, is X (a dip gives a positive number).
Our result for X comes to 0.7 A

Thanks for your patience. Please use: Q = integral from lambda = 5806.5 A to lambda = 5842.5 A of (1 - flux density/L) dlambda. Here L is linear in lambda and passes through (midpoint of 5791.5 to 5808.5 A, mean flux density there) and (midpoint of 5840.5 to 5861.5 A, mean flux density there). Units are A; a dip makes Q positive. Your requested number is -1.2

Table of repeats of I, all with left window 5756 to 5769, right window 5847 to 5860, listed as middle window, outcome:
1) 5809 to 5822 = -1.49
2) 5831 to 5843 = -1.09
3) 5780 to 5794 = -0.96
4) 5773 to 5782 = -0.86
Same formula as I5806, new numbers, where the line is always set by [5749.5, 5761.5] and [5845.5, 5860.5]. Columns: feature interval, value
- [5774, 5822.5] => -4.8 A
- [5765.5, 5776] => -1.3 A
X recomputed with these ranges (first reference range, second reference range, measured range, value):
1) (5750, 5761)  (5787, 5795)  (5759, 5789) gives -0.88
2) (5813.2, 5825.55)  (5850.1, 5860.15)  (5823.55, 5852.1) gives -0.44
